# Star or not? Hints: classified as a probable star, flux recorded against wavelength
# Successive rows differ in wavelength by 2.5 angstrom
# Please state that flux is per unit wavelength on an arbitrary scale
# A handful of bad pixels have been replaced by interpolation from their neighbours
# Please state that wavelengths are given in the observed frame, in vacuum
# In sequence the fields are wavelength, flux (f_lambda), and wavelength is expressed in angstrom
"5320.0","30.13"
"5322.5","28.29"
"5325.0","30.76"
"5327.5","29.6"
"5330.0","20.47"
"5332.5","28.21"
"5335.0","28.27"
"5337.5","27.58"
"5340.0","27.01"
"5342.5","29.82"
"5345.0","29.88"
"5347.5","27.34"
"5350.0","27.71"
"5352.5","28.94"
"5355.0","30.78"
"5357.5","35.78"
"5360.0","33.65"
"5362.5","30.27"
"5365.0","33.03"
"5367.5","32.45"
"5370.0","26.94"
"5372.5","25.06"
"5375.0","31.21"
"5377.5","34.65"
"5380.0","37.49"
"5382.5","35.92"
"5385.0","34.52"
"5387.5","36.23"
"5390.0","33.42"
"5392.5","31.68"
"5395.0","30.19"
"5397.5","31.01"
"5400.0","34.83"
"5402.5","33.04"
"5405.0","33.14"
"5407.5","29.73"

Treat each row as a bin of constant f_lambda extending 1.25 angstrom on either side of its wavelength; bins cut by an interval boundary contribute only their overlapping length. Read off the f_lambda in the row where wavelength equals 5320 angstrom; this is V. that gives 30.13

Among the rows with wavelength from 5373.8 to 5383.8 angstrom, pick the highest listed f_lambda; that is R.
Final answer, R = 37.49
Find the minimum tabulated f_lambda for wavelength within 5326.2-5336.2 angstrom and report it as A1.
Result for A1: 20.47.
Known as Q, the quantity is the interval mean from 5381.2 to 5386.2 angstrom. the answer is 35.2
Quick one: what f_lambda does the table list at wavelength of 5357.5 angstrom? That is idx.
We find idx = 35.78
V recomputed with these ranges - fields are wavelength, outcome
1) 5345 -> 29.88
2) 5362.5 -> 30.27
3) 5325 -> 30.76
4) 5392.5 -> 31.68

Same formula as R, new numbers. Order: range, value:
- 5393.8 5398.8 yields 31.01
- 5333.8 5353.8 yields 29.88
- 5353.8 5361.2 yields 35.78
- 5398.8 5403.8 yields 34.83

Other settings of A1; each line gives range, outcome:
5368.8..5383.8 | 25.06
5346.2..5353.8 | 27.34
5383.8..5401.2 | 30.19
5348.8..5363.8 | 27.71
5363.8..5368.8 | 32.45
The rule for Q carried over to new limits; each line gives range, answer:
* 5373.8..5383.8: 34.8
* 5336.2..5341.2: 27.3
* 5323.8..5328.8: 30.1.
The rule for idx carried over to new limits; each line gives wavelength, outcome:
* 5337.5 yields 27.58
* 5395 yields 30.19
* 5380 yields 37.49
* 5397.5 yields 31.01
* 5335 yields 28.27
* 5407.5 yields 29.73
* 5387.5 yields 36.23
